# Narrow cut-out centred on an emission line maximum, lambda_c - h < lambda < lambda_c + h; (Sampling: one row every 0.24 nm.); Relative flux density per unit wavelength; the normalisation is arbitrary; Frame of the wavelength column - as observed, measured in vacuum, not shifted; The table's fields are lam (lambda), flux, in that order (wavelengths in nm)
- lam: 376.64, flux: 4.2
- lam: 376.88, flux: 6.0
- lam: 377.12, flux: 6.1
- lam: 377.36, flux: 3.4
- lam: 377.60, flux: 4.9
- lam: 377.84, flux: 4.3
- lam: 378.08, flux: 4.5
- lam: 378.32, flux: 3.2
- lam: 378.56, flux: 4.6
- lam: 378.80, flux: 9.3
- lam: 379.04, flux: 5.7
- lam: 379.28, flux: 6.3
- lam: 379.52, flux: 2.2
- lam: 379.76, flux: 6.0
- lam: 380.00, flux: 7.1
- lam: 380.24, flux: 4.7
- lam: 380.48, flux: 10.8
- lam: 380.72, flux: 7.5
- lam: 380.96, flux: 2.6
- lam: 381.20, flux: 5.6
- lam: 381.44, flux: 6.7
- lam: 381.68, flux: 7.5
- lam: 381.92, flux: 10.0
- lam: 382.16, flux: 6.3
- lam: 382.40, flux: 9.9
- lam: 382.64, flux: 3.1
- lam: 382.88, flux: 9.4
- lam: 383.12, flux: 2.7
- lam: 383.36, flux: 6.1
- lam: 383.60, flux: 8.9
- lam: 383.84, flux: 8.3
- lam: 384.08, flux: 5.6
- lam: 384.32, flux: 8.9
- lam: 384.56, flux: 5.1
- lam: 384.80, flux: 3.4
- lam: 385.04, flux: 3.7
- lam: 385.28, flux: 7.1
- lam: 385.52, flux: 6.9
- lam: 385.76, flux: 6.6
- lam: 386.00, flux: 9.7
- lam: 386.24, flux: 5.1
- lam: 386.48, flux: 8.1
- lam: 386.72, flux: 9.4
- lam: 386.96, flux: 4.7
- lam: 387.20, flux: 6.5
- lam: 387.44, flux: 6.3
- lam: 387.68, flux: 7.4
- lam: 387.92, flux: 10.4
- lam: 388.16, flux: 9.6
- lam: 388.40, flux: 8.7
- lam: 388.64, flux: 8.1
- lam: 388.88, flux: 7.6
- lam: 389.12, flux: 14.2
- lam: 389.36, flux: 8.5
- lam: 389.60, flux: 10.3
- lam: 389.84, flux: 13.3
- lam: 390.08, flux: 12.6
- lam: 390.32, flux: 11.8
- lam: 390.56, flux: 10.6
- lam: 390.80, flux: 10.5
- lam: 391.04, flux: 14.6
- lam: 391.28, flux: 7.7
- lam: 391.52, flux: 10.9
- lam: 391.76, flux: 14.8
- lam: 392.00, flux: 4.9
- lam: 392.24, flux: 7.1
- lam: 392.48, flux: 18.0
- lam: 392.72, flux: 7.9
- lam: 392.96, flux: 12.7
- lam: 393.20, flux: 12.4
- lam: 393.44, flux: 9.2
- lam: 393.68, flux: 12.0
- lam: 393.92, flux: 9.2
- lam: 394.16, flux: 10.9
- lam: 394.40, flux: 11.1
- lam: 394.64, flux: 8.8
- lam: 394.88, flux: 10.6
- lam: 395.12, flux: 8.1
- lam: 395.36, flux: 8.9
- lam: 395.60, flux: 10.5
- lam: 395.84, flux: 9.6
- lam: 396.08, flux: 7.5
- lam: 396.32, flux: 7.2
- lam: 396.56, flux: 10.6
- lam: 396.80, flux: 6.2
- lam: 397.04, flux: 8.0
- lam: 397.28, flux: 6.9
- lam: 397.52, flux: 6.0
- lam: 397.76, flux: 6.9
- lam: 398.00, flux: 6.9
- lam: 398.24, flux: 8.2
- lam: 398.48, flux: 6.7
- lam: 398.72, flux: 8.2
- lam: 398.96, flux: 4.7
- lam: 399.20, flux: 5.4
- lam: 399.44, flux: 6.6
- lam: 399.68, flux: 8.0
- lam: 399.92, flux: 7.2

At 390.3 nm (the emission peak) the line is C IV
